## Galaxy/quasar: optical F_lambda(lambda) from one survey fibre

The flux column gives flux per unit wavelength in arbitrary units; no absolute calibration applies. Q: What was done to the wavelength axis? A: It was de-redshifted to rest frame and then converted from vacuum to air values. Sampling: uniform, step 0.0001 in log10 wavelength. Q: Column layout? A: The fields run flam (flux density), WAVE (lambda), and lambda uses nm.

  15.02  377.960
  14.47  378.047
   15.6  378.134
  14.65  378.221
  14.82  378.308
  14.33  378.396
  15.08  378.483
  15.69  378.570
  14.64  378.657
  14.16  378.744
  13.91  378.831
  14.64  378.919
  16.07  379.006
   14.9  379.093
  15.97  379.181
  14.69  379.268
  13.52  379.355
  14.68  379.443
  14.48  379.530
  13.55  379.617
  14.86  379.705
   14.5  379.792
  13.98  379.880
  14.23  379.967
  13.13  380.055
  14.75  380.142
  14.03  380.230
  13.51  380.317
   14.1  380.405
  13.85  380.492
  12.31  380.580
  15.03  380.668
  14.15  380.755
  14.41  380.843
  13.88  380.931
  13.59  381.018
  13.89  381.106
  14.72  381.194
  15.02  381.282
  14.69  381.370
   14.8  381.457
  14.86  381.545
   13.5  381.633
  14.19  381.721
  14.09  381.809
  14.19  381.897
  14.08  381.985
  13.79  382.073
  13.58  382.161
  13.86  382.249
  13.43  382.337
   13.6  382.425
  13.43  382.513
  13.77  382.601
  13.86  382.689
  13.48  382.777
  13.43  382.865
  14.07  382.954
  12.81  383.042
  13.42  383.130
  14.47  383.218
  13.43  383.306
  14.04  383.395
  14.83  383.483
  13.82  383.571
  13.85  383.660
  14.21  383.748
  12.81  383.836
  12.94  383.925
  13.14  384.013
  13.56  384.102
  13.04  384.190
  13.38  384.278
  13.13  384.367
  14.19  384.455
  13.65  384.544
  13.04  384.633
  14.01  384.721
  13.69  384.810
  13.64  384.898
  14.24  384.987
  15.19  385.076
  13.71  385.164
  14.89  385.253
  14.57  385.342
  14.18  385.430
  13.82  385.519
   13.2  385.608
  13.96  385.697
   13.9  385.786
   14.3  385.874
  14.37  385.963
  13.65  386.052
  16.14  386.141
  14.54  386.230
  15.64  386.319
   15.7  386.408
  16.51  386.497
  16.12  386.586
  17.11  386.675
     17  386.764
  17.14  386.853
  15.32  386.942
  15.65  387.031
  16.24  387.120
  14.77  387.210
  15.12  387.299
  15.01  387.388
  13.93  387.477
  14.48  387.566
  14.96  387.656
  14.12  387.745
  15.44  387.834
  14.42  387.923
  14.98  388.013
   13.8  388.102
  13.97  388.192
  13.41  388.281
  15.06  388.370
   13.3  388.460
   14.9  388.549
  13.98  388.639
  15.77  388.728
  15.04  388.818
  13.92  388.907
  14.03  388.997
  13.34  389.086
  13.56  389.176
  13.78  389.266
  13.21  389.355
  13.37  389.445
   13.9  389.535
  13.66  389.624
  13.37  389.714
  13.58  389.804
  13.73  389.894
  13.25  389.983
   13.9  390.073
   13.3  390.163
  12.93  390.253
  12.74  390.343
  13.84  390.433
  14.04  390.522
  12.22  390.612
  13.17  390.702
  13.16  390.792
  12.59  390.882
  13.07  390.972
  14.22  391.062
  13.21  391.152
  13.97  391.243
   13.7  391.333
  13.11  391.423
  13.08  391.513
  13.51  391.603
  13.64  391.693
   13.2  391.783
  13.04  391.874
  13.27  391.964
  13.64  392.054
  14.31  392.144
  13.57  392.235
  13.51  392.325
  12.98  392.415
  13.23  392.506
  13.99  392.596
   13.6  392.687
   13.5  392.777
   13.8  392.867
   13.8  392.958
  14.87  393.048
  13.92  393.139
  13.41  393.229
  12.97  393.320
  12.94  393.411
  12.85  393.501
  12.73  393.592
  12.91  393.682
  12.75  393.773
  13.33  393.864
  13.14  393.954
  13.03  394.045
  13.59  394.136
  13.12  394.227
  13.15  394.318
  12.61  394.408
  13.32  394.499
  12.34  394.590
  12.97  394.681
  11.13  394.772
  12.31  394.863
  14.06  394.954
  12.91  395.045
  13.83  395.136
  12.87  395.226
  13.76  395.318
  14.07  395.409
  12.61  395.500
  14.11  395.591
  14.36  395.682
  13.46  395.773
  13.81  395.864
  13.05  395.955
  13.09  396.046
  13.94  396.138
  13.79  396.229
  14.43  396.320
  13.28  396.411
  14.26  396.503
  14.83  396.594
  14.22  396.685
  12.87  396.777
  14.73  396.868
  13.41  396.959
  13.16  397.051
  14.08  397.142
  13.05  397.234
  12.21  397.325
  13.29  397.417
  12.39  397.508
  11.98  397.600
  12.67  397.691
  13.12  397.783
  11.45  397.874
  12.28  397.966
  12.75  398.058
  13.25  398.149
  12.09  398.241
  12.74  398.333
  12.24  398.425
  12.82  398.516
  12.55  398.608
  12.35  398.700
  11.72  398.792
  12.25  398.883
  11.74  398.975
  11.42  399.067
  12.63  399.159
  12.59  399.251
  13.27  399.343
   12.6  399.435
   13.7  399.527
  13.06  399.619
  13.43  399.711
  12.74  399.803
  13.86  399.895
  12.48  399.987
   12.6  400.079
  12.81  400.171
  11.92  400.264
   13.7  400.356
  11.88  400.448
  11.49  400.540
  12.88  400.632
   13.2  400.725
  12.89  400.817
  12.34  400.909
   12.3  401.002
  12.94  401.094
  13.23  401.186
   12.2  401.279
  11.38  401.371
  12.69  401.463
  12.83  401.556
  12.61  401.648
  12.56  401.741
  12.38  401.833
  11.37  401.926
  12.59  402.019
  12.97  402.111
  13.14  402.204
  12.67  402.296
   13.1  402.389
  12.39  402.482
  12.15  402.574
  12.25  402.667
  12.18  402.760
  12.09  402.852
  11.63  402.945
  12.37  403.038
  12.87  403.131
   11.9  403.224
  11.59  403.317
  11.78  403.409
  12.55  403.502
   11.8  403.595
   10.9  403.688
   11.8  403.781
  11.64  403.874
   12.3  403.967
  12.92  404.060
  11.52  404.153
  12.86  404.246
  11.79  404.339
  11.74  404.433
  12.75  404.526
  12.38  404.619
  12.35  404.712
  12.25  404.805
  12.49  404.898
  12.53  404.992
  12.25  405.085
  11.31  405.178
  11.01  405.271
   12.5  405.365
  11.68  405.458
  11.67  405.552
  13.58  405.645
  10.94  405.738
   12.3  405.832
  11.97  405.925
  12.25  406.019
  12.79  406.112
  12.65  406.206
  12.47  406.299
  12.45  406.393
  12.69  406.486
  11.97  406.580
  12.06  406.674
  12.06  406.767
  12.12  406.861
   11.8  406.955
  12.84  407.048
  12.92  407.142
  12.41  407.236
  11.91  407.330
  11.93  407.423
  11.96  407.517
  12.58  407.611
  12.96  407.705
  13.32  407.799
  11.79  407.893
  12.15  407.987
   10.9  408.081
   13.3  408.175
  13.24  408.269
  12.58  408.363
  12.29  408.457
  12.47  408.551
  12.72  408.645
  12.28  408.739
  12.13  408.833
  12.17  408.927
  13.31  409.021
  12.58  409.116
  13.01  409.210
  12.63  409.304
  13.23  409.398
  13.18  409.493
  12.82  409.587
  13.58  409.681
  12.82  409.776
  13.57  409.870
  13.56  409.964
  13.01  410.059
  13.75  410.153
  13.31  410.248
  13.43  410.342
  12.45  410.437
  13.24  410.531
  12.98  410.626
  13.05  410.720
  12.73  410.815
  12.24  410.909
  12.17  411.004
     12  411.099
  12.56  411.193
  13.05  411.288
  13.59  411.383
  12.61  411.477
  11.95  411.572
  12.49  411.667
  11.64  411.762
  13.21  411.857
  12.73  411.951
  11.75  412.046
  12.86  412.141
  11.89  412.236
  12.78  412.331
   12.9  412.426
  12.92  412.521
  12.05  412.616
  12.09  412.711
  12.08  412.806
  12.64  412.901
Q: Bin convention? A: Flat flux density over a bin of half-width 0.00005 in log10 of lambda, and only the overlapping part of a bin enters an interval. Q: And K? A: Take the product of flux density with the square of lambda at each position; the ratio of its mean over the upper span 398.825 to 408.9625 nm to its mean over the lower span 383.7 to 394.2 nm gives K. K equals 1.0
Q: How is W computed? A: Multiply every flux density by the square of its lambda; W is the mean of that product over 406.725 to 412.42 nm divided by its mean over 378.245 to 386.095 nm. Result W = 1.0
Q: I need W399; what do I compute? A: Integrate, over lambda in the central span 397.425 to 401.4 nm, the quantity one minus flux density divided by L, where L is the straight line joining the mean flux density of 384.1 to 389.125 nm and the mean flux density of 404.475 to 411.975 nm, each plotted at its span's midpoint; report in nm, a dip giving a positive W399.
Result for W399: 0.237 nm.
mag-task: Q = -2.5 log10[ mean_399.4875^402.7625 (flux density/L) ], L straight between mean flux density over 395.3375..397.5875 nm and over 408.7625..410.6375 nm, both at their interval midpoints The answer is 0.06 mag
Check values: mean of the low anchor 13.6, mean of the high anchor 13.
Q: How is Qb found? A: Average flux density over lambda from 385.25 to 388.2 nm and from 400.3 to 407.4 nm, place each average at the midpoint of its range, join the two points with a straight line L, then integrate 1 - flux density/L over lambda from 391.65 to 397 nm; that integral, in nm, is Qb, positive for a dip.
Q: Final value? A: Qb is 0.14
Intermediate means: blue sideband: 15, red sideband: 12.3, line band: 13.4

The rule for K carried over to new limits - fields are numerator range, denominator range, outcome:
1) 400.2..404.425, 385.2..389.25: 0.90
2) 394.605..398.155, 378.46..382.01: 1.01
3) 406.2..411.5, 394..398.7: 1.02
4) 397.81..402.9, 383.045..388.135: 0.94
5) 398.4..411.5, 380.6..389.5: 0.97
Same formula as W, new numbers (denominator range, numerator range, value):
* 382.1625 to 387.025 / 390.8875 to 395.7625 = 0.98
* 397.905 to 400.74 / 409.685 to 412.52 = 1.08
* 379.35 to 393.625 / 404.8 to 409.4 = 0.98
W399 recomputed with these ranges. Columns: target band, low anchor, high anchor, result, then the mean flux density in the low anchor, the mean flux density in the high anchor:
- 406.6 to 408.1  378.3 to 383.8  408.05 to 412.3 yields 0.07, 14.2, 12.7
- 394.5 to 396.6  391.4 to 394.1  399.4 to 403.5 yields -0.05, 13.4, 12.5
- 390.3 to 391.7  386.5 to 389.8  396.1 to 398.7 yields 0.08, 14.7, 13.1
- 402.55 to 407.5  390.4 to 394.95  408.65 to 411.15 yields 0.32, 13.3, 12.9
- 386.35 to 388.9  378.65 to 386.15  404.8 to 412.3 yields -0.26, 14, 12.5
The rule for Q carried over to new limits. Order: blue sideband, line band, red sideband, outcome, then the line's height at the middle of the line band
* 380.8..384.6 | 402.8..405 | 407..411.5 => 0.07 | 13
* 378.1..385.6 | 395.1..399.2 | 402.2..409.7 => -0.01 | 13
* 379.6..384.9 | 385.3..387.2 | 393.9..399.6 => -0.12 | 13.6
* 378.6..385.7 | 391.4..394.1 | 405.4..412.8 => 0.00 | 13.4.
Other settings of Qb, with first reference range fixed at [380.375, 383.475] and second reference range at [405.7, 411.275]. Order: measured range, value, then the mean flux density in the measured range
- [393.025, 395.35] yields 0.041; 13.1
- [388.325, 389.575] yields -0.045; 14.1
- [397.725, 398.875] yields 0.059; 12.4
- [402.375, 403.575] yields 0.064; 12.2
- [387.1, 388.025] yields -0.079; 14.8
